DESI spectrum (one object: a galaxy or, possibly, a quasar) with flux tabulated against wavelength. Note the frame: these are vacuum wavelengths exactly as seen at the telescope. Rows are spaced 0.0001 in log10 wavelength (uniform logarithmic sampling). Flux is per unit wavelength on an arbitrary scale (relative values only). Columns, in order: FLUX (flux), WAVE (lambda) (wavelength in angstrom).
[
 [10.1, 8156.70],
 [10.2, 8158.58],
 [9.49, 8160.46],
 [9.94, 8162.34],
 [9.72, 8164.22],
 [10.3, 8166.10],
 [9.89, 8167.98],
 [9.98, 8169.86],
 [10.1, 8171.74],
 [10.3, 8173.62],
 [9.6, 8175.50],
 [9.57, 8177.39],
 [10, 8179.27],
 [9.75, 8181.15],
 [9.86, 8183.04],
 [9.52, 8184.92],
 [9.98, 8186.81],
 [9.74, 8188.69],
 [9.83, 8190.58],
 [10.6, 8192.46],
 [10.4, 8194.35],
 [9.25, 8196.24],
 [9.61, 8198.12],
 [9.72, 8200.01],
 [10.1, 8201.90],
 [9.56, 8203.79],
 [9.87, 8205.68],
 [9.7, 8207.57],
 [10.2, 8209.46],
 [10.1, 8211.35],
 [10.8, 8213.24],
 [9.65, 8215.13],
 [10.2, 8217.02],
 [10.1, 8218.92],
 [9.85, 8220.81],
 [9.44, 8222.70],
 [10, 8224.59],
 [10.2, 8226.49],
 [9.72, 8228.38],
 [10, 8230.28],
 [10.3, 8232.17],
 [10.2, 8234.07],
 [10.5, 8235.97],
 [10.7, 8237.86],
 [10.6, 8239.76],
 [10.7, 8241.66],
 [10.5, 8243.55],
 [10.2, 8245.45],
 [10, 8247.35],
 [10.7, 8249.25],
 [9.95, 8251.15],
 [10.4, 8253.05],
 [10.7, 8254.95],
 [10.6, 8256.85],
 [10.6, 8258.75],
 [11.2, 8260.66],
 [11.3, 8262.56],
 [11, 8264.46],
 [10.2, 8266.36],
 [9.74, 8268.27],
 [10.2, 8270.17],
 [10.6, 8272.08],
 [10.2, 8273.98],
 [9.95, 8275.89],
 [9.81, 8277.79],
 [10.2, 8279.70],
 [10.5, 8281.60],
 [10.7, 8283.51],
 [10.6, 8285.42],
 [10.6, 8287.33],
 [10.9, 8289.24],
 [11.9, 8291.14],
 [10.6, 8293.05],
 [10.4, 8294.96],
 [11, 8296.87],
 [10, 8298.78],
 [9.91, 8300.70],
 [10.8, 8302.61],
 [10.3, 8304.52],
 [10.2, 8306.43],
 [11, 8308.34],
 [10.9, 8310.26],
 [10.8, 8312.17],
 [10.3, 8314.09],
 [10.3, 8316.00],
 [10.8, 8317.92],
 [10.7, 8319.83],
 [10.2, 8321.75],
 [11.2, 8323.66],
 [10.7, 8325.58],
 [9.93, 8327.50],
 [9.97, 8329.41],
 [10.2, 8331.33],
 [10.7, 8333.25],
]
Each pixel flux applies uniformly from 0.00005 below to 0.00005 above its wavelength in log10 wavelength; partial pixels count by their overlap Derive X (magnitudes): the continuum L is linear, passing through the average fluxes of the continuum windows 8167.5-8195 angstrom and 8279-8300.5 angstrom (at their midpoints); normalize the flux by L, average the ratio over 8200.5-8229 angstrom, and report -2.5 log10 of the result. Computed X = 0.021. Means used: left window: 9.94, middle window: 9.97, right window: 10.7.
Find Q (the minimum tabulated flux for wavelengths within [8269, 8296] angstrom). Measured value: 9.81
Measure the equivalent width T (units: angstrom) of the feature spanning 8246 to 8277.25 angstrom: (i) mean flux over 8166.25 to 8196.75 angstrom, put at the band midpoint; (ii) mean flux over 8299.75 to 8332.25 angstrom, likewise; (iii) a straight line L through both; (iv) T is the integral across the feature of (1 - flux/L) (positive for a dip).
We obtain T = -0.58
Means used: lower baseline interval 9.92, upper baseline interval 10.5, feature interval 10.4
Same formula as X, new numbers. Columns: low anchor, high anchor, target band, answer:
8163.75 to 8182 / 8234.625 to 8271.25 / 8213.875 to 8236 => 0.03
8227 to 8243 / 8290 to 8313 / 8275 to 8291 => 0.01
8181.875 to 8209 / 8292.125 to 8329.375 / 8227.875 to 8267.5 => -0.04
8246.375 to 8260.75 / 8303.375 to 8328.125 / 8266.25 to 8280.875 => 0.04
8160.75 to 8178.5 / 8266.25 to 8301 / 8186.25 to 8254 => 0.01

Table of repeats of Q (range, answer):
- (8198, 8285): 9.44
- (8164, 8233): 9.25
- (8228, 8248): 9.72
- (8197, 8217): 9.56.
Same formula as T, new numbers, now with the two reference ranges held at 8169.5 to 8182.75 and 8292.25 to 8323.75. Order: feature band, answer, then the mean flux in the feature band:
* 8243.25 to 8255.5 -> -0.10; 10.3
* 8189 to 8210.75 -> 0.25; 9.89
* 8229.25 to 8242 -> -0.29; 10.4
